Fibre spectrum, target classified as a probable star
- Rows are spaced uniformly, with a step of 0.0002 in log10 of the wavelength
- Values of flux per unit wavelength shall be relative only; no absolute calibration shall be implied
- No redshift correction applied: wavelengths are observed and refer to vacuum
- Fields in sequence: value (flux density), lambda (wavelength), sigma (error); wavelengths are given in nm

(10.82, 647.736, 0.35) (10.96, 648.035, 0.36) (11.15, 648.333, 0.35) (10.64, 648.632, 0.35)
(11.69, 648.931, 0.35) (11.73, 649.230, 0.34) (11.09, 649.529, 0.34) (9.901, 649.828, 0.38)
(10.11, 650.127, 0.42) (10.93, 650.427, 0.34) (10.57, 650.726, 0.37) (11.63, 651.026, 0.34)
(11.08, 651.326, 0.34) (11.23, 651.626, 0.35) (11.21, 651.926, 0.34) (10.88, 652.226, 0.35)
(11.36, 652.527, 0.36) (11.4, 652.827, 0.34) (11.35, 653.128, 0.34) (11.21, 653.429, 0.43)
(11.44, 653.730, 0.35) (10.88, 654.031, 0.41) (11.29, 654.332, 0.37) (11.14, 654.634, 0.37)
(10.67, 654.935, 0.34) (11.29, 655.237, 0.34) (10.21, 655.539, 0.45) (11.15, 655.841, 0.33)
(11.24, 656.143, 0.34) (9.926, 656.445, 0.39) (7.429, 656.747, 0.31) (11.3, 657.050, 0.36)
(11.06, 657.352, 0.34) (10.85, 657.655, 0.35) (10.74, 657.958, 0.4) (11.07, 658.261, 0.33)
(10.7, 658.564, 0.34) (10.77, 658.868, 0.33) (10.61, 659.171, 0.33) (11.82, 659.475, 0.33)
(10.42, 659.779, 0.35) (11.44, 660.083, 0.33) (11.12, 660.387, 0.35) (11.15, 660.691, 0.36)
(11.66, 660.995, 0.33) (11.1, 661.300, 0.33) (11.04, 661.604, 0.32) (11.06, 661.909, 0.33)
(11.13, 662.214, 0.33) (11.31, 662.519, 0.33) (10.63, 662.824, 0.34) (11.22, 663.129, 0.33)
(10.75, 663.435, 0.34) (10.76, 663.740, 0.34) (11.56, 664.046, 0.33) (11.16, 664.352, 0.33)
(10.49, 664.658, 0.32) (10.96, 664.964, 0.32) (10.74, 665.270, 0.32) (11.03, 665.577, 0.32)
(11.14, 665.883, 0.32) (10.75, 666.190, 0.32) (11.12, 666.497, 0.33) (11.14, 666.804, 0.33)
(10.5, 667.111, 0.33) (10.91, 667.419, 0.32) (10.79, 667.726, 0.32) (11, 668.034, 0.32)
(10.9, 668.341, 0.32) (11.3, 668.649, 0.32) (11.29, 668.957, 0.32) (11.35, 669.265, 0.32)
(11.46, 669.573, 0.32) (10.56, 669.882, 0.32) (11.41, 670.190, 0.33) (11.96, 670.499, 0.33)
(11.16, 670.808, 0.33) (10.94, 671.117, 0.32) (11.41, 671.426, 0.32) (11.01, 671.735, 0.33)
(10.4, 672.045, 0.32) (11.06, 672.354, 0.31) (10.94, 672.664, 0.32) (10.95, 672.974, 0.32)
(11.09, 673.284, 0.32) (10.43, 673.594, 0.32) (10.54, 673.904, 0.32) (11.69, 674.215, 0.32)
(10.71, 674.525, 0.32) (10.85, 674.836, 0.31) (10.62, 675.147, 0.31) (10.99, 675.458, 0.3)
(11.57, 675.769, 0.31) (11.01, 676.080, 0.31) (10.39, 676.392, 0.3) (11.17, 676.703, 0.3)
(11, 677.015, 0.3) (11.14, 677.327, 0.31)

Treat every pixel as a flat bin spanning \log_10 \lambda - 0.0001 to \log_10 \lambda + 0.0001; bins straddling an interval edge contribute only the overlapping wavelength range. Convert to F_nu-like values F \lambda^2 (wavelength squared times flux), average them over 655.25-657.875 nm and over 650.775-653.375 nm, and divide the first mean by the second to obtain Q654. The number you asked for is 0.9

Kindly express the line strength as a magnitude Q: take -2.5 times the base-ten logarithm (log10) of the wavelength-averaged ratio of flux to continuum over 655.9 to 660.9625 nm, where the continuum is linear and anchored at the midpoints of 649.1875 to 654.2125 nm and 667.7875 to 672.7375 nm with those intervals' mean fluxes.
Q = 0.03 mag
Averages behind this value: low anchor 11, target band 10.8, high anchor 11.1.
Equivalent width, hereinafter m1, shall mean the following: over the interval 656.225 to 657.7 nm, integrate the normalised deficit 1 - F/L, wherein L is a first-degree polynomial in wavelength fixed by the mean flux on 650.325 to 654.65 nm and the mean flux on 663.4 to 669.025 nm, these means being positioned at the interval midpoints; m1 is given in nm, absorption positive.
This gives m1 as 0.132 nm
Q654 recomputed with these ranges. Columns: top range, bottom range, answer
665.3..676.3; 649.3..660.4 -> 1.06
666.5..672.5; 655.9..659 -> 1.09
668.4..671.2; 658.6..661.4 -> 1.05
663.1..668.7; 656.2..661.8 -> 1.03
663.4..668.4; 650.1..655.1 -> 1.02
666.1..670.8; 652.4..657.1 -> 1.07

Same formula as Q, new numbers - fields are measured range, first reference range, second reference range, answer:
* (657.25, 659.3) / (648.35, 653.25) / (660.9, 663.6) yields 0.025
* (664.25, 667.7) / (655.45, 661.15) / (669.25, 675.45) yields 0.001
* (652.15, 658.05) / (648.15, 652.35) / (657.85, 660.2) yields 0.012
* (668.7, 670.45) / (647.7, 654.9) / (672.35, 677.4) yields -0.029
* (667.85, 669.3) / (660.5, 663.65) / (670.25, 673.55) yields -0.006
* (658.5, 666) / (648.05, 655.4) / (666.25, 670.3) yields 0.002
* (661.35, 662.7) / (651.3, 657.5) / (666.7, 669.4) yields -0.016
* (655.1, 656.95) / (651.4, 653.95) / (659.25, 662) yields 0.101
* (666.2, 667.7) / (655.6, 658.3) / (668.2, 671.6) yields 0.019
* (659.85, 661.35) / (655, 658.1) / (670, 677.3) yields -0.062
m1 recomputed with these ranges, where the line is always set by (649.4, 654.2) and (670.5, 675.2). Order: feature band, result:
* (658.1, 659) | 0.01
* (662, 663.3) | -0.01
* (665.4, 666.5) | 0.00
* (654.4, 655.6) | 0.01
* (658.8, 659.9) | 0.01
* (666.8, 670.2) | -0.02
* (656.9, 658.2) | 0.00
